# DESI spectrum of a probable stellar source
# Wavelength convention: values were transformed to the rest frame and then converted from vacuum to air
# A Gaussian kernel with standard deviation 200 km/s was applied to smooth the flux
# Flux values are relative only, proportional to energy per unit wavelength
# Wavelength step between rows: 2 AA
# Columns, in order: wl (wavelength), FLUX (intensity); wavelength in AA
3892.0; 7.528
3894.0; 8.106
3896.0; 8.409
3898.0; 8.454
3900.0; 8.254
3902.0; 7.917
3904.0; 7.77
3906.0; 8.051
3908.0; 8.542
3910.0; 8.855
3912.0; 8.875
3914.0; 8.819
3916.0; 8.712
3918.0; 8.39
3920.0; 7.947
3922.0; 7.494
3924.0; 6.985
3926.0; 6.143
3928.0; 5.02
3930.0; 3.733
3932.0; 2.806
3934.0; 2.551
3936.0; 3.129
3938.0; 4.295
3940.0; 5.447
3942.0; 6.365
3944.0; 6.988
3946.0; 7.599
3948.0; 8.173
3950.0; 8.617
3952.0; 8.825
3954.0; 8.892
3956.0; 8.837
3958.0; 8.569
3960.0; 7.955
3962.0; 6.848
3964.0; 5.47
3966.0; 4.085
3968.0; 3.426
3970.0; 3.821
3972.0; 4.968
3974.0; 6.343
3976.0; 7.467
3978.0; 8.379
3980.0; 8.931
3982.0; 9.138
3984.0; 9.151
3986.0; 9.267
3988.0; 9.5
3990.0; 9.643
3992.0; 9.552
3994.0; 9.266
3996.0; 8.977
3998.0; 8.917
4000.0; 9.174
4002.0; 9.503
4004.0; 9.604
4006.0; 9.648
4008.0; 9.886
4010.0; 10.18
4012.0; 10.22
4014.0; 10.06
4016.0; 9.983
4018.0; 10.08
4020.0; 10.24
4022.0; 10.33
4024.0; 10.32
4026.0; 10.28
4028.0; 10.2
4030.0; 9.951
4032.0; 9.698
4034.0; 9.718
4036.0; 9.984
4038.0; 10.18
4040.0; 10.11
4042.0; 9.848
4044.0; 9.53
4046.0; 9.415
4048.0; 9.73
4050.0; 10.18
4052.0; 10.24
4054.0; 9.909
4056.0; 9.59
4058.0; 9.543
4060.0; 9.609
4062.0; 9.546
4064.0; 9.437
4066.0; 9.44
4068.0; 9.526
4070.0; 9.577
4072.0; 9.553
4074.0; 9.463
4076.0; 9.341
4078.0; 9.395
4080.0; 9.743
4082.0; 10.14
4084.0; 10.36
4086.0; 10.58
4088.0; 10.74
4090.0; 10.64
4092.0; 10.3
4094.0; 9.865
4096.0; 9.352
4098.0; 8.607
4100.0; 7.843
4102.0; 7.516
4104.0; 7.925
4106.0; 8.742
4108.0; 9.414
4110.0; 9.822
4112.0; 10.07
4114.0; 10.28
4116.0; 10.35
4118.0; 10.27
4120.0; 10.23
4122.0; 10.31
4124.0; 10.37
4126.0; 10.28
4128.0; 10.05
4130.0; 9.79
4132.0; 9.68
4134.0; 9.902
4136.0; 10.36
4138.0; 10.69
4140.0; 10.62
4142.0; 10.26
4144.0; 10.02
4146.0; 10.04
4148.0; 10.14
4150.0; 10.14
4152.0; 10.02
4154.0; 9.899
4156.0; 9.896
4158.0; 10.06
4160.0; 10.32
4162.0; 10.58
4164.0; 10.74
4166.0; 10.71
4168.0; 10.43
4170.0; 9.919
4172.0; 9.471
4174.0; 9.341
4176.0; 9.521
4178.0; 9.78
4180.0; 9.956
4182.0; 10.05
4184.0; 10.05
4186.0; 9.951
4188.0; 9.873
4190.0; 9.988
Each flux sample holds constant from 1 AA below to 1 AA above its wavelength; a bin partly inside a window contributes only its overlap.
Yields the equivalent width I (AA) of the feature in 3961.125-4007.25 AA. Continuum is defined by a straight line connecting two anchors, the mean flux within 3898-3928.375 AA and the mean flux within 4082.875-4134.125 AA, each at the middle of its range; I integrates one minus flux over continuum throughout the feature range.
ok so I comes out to 3.89 AA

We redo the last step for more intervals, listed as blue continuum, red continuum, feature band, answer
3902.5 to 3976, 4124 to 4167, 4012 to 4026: -3.74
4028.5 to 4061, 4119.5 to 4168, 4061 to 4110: 2.56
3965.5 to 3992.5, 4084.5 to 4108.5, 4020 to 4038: -4.05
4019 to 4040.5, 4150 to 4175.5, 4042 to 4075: 1.46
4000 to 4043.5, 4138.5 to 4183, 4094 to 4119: 2.09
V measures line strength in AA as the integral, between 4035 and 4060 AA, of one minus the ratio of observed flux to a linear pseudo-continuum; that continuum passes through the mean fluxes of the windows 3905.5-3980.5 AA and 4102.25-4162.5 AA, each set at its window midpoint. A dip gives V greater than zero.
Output -3.89 AA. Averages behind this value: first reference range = 6.72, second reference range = 9.98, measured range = 9.85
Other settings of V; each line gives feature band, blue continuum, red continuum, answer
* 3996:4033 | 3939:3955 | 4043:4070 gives -4.2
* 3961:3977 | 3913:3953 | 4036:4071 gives 4.5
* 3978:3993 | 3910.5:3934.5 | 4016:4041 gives -1.0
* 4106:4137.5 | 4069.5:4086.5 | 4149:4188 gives -0.4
